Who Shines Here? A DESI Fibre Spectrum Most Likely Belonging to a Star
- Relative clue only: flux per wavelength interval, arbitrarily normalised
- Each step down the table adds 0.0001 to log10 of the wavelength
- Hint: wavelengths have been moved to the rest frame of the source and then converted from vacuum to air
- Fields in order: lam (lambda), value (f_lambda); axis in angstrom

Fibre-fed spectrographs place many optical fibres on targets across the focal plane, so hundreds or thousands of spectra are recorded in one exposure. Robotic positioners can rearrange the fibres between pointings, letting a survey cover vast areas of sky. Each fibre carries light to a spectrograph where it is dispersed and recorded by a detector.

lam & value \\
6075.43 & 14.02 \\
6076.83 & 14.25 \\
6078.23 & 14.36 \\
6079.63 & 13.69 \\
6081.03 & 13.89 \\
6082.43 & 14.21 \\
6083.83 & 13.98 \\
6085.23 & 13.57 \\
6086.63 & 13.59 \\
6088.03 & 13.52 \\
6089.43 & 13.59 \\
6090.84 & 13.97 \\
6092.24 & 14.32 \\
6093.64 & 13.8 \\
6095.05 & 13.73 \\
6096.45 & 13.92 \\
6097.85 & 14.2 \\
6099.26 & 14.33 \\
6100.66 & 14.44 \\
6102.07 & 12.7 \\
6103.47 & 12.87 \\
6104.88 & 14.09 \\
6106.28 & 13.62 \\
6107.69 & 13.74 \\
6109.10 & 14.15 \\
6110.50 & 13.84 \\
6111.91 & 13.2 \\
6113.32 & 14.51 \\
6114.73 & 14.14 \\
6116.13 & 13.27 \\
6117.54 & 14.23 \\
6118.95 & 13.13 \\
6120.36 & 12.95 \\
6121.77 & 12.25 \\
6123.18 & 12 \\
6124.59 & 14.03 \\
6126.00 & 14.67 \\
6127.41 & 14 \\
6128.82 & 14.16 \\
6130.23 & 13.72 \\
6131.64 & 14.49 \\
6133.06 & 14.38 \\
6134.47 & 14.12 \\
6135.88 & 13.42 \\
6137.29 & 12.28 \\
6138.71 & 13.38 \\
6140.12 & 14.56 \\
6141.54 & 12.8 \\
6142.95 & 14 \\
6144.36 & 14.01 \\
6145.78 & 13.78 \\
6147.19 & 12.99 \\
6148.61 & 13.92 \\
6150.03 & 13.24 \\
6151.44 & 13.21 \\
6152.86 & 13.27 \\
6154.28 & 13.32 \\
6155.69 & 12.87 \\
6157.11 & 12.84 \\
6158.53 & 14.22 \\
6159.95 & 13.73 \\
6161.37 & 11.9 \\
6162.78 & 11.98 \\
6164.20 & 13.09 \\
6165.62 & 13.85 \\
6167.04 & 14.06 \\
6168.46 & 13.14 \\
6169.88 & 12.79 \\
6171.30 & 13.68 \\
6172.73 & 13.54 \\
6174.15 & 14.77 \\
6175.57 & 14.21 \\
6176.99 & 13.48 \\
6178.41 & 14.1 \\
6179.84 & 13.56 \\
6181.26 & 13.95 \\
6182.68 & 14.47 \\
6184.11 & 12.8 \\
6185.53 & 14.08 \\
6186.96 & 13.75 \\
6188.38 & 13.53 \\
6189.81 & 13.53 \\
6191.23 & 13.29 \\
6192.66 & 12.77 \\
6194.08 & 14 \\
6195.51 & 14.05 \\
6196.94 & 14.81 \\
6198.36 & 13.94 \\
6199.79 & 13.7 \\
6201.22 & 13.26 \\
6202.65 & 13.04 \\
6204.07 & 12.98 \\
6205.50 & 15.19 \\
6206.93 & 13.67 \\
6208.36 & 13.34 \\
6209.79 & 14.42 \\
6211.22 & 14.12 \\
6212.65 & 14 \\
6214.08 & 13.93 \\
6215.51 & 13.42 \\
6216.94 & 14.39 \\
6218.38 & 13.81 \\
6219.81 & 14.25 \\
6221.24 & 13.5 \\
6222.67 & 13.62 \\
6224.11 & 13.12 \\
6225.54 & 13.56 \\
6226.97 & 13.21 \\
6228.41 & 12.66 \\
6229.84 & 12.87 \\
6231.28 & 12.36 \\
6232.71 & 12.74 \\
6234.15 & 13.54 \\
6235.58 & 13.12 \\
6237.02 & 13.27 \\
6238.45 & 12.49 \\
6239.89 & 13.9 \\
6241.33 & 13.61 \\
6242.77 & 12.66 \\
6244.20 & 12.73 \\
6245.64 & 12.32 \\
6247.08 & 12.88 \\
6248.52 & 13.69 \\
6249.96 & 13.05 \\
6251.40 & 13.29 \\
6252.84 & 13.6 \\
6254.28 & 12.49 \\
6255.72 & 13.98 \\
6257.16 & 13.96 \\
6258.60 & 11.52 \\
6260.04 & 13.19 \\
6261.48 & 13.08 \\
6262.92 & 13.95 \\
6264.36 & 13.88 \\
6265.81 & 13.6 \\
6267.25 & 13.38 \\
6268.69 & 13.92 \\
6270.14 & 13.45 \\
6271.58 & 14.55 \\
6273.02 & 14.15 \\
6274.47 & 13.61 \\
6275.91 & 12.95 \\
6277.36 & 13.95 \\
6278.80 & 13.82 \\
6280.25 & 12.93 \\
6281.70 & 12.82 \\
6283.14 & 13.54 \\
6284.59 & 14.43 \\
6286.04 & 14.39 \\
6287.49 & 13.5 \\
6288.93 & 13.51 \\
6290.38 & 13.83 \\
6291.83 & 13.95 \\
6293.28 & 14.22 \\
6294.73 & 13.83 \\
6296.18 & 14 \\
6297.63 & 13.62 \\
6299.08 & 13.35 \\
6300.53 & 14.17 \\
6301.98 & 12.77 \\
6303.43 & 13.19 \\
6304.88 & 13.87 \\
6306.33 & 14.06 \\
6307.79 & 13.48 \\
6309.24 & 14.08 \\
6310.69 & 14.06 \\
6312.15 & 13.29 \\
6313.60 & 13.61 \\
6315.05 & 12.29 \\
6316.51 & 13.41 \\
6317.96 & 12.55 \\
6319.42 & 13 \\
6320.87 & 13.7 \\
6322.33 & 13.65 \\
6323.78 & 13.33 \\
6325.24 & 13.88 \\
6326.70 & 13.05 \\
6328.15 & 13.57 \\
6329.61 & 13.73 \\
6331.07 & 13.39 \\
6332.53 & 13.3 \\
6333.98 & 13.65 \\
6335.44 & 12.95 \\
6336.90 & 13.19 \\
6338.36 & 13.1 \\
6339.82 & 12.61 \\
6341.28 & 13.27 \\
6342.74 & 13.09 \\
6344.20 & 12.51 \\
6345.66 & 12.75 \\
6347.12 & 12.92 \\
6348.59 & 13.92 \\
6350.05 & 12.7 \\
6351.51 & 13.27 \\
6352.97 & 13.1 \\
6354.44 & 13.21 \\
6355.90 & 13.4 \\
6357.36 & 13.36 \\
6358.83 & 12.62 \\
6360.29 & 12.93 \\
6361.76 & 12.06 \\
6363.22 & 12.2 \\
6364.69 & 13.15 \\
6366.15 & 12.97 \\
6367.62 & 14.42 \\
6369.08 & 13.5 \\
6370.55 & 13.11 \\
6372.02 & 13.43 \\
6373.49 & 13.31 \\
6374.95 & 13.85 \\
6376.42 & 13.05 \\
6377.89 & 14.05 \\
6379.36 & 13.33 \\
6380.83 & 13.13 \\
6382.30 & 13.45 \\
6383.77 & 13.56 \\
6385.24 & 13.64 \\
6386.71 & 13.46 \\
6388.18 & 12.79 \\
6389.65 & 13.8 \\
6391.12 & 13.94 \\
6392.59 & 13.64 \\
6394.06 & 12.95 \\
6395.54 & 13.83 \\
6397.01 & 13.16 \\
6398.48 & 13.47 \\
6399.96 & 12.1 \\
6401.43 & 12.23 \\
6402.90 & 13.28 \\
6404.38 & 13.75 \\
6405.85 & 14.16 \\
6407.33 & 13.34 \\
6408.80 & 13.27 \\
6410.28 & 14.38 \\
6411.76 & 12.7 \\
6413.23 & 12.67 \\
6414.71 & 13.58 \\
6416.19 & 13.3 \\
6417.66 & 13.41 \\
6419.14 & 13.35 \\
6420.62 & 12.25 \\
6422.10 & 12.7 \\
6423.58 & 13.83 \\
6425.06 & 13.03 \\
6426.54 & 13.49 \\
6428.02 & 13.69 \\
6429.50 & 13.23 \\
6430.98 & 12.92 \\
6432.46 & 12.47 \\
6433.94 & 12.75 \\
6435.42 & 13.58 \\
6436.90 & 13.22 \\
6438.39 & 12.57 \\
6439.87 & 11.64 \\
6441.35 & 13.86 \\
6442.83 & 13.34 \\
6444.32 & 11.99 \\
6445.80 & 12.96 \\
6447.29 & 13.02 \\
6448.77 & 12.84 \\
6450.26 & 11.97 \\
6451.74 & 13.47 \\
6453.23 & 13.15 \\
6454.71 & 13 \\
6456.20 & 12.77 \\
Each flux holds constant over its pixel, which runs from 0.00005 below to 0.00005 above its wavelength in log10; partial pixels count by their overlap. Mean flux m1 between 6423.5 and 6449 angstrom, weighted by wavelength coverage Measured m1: 13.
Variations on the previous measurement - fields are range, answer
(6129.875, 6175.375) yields 13.5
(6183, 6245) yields 13.5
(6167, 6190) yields 13.7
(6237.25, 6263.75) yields 13.1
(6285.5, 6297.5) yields 13.9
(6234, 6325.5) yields 13.5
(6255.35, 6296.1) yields 13.6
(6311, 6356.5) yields 13.2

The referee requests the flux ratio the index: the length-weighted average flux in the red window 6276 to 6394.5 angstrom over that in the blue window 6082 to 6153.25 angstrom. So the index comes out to 1.0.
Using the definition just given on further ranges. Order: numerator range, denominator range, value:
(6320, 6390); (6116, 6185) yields 0.98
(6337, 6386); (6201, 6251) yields 0.98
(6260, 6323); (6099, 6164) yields 1.01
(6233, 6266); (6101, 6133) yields 0.97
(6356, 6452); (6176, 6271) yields 0.98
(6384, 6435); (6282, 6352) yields 0.99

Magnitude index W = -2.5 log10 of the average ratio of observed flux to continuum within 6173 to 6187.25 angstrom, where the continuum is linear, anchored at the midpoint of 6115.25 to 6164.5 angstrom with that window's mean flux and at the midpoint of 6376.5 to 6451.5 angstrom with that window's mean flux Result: -0.04 mag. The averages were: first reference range 13.4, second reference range 13.2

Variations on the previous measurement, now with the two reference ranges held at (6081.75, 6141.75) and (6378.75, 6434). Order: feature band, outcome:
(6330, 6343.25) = 0.02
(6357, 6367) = 0.05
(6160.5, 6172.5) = 0.04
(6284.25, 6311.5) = -0.03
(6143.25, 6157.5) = 0.02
